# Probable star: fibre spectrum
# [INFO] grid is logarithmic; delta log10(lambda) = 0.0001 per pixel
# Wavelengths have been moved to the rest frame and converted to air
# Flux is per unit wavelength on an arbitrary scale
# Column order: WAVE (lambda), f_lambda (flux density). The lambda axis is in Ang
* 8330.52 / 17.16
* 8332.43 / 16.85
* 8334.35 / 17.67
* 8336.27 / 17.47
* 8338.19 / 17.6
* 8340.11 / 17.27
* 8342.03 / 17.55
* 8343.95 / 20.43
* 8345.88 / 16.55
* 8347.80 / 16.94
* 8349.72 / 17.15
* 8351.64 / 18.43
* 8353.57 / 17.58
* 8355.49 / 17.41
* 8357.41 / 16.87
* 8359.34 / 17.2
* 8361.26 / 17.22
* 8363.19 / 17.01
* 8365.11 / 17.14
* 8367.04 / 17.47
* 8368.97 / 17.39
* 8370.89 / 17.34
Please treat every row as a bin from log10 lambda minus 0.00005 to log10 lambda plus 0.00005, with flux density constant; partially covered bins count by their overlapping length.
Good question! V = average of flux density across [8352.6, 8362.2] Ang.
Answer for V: 17.3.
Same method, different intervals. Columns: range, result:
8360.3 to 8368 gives 17.2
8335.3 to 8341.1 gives 17.4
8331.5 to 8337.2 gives 17.3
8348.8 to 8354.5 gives 17.7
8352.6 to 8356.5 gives 17.5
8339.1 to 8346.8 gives 17.9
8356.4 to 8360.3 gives 17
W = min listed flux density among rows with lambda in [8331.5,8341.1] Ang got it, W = 16.85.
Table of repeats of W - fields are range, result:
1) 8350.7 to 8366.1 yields 16.87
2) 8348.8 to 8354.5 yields 17.15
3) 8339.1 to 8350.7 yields 16.55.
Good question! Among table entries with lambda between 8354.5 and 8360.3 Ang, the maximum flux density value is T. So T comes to 17.41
